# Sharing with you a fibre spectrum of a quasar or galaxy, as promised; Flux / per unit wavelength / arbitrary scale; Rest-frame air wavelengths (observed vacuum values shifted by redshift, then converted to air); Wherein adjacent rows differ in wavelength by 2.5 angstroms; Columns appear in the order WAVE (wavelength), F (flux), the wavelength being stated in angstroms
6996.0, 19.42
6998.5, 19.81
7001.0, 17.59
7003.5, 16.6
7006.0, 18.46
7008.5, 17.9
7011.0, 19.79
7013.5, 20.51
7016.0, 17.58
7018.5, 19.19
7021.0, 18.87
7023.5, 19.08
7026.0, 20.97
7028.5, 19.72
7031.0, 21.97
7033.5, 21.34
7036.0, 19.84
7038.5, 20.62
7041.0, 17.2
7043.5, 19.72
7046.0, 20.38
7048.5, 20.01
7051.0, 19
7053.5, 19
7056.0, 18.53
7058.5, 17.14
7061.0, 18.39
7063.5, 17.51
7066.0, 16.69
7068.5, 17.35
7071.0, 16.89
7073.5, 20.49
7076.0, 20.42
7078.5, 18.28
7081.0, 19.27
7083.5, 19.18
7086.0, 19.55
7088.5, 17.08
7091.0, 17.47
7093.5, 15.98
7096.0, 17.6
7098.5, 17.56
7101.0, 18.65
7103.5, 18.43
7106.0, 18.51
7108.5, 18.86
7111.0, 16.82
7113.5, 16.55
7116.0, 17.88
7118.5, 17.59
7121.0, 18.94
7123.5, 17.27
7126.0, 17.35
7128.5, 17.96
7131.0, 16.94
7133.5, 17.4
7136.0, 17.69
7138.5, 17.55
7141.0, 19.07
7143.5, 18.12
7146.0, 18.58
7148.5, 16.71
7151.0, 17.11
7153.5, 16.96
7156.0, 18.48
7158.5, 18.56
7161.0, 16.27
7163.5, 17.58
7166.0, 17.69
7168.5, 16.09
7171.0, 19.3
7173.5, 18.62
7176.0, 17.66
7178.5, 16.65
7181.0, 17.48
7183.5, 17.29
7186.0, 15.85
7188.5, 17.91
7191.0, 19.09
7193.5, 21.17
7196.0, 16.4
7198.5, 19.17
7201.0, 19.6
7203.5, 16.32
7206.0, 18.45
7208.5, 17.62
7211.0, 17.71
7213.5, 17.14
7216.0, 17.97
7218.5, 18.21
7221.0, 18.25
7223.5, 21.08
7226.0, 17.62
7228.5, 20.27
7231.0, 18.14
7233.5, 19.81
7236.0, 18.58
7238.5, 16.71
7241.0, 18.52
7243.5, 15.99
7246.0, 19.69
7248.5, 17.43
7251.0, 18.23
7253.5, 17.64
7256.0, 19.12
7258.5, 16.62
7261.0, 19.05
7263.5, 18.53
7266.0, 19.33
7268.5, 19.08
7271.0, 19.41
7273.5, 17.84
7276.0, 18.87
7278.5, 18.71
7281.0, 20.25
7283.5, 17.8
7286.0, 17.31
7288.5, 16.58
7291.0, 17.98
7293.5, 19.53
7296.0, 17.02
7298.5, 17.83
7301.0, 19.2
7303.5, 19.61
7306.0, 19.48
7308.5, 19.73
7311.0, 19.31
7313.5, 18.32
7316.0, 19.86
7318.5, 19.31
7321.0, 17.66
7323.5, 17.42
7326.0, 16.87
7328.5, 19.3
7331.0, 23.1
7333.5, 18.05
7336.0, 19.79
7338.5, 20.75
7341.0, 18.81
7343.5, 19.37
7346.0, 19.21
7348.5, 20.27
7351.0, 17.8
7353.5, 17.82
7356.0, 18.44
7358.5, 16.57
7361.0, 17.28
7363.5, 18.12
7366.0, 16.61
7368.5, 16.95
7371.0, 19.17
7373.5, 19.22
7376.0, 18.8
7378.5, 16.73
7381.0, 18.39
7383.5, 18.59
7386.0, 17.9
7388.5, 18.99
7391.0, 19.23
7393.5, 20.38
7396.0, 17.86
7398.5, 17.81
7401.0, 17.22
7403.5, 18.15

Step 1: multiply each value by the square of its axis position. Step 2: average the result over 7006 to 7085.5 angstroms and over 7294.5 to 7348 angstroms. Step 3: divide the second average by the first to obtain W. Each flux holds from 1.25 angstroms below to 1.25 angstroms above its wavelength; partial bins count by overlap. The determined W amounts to 1.1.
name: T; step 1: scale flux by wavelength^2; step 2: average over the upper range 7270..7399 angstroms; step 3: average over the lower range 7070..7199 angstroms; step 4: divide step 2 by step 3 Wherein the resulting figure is 1.1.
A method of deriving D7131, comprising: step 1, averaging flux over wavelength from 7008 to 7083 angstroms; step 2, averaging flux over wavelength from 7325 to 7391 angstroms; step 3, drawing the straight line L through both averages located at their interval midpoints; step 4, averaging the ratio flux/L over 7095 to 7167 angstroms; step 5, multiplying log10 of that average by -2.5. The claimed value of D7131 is 0.07 mag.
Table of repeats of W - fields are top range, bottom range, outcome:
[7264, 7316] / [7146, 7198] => 1.09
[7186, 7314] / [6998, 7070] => 1.03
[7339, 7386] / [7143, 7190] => 1.10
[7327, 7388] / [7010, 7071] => 1.06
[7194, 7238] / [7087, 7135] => 1.07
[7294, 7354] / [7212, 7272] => 1.06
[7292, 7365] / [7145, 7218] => 1.10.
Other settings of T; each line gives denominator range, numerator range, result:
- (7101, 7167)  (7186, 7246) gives 1.06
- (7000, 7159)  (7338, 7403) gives 1.08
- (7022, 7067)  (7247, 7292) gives 1.01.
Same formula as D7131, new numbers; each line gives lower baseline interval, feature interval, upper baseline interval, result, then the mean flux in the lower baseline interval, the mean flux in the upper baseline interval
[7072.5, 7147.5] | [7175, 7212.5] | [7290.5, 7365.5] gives 0.03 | 18.1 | 18.8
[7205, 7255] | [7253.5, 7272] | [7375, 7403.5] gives -0.02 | 18.3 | 18.3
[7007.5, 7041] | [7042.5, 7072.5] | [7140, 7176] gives 0.05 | 19.7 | 17.8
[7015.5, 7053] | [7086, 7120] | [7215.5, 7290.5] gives 0.10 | 19.7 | 18.4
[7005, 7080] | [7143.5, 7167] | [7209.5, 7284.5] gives 0.07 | 19.1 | 18.5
